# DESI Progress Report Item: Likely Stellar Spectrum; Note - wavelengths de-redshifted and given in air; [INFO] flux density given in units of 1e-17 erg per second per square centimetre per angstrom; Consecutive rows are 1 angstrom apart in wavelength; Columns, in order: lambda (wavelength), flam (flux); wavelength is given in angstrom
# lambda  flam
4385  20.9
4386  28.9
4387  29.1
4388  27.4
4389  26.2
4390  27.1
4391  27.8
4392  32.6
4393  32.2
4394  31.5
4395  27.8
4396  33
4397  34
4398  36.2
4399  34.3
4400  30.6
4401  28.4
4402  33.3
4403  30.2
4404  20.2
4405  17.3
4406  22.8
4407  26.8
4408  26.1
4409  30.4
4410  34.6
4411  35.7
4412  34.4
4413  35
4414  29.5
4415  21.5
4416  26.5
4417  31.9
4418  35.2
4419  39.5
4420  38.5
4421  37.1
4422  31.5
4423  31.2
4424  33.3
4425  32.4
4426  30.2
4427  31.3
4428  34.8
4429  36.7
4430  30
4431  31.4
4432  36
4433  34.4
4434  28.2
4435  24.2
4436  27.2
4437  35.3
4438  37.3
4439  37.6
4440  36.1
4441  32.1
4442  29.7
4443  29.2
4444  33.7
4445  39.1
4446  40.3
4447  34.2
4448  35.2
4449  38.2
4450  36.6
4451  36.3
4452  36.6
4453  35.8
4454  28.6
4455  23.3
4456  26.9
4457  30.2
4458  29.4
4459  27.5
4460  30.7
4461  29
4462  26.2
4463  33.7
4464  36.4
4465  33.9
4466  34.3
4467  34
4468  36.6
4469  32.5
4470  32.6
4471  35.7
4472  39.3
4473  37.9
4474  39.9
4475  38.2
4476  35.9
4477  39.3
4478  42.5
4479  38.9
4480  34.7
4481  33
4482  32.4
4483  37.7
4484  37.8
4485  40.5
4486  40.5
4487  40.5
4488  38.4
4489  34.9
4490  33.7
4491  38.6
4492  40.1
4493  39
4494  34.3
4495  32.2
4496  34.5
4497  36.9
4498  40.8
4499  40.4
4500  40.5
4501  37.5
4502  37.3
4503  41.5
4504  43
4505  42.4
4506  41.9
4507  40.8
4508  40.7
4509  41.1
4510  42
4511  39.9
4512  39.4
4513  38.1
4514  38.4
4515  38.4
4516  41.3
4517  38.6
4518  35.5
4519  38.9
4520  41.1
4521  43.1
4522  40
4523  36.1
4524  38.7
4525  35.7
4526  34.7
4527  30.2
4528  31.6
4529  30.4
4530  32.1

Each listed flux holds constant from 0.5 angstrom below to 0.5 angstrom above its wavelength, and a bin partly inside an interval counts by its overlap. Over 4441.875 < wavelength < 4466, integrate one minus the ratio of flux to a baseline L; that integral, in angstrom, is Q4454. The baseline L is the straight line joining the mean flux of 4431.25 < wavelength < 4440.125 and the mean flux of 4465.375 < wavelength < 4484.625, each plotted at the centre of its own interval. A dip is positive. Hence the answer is 1.3 angstrom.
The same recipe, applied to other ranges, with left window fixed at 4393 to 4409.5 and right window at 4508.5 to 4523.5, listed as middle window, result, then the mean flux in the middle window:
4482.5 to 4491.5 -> -0.31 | 38.1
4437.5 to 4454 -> -1.11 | 35.3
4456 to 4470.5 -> 1.23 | 31.8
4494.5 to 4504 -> -0.07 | 38.2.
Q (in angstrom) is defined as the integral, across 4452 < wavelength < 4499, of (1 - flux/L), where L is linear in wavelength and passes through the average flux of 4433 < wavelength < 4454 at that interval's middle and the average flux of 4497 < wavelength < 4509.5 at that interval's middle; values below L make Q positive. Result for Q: 3.1 angstrom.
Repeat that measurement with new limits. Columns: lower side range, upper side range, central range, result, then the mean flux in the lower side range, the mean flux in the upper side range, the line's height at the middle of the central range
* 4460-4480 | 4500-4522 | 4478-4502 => 0.2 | 35.5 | 40.1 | 37.7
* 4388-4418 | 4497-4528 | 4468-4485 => -0.4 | 29.6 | 39.1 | 36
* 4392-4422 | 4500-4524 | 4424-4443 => 0.4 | 30.9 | 39.9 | 33.1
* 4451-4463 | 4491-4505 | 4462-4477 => -1.4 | 29.9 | 38.5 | 32.5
